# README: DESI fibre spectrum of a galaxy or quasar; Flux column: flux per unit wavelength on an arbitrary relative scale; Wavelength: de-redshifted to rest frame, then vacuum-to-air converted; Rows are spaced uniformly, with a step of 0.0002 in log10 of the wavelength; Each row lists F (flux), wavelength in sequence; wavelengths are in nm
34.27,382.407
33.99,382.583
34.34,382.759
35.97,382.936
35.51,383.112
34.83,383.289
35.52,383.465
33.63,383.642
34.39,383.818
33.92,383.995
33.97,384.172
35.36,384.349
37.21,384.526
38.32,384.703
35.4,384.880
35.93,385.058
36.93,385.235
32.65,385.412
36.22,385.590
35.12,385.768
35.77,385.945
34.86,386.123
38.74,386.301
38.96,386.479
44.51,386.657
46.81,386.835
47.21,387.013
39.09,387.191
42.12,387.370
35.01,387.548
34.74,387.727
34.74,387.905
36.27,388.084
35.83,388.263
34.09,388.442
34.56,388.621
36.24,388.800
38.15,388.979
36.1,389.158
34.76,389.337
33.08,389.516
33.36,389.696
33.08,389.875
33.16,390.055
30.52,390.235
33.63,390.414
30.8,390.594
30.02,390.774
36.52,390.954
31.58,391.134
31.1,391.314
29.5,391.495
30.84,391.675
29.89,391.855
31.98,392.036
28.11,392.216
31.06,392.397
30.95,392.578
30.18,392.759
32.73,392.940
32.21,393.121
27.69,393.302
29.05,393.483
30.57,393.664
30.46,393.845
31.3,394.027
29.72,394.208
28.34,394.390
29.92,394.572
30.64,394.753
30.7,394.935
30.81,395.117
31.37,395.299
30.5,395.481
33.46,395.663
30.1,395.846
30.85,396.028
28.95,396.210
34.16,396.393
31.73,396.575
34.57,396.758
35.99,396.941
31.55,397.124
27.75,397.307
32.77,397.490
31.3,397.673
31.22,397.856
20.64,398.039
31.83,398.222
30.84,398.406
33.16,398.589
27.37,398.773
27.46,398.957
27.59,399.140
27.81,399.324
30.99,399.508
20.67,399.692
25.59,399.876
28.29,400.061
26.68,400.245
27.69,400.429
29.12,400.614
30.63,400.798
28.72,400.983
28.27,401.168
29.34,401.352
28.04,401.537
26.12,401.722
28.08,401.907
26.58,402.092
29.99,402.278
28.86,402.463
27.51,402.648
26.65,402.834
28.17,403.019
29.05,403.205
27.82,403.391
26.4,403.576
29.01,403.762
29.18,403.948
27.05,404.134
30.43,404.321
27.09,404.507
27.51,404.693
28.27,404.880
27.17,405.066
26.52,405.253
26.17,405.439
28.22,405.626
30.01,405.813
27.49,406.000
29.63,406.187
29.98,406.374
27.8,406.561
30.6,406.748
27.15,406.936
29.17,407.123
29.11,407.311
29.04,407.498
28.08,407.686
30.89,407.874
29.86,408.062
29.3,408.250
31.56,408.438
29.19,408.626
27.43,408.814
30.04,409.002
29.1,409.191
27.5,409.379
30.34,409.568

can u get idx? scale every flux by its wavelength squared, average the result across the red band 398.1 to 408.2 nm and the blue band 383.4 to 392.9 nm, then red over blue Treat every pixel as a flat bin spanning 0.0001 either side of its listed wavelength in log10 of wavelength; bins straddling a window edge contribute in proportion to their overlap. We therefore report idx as 0.9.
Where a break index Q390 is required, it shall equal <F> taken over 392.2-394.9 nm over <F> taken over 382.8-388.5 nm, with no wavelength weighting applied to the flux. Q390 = 0.8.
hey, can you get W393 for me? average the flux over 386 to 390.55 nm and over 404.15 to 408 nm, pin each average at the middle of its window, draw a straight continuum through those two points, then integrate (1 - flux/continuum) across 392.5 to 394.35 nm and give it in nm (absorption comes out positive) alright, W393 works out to 0.211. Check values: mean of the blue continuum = 36.7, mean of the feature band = 30.4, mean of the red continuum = 28.5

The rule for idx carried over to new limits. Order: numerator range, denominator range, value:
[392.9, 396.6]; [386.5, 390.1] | 0.85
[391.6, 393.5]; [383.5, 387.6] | 0.84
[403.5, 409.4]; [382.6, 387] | 0.87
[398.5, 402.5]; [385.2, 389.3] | 0.80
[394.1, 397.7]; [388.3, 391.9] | 0.97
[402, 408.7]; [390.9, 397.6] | 0.97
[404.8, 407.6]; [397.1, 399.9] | 1.03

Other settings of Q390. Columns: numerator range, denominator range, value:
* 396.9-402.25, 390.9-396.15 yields 0.93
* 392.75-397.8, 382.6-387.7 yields 0.84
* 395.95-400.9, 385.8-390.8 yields 0.81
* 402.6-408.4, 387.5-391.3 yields 0.84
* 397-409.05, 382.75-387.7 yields 0.77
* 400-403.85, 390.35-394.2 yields 0.91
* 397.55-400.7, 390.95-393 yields 0.91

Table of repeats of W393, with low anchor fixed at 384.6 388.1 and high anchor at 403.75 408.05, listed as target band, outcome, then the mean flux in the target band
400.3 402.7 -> 0.18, 28.4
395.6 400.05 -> 0.36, 29.9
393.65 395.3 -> 0.18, 30.3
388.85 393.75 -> 0.51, 31.9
